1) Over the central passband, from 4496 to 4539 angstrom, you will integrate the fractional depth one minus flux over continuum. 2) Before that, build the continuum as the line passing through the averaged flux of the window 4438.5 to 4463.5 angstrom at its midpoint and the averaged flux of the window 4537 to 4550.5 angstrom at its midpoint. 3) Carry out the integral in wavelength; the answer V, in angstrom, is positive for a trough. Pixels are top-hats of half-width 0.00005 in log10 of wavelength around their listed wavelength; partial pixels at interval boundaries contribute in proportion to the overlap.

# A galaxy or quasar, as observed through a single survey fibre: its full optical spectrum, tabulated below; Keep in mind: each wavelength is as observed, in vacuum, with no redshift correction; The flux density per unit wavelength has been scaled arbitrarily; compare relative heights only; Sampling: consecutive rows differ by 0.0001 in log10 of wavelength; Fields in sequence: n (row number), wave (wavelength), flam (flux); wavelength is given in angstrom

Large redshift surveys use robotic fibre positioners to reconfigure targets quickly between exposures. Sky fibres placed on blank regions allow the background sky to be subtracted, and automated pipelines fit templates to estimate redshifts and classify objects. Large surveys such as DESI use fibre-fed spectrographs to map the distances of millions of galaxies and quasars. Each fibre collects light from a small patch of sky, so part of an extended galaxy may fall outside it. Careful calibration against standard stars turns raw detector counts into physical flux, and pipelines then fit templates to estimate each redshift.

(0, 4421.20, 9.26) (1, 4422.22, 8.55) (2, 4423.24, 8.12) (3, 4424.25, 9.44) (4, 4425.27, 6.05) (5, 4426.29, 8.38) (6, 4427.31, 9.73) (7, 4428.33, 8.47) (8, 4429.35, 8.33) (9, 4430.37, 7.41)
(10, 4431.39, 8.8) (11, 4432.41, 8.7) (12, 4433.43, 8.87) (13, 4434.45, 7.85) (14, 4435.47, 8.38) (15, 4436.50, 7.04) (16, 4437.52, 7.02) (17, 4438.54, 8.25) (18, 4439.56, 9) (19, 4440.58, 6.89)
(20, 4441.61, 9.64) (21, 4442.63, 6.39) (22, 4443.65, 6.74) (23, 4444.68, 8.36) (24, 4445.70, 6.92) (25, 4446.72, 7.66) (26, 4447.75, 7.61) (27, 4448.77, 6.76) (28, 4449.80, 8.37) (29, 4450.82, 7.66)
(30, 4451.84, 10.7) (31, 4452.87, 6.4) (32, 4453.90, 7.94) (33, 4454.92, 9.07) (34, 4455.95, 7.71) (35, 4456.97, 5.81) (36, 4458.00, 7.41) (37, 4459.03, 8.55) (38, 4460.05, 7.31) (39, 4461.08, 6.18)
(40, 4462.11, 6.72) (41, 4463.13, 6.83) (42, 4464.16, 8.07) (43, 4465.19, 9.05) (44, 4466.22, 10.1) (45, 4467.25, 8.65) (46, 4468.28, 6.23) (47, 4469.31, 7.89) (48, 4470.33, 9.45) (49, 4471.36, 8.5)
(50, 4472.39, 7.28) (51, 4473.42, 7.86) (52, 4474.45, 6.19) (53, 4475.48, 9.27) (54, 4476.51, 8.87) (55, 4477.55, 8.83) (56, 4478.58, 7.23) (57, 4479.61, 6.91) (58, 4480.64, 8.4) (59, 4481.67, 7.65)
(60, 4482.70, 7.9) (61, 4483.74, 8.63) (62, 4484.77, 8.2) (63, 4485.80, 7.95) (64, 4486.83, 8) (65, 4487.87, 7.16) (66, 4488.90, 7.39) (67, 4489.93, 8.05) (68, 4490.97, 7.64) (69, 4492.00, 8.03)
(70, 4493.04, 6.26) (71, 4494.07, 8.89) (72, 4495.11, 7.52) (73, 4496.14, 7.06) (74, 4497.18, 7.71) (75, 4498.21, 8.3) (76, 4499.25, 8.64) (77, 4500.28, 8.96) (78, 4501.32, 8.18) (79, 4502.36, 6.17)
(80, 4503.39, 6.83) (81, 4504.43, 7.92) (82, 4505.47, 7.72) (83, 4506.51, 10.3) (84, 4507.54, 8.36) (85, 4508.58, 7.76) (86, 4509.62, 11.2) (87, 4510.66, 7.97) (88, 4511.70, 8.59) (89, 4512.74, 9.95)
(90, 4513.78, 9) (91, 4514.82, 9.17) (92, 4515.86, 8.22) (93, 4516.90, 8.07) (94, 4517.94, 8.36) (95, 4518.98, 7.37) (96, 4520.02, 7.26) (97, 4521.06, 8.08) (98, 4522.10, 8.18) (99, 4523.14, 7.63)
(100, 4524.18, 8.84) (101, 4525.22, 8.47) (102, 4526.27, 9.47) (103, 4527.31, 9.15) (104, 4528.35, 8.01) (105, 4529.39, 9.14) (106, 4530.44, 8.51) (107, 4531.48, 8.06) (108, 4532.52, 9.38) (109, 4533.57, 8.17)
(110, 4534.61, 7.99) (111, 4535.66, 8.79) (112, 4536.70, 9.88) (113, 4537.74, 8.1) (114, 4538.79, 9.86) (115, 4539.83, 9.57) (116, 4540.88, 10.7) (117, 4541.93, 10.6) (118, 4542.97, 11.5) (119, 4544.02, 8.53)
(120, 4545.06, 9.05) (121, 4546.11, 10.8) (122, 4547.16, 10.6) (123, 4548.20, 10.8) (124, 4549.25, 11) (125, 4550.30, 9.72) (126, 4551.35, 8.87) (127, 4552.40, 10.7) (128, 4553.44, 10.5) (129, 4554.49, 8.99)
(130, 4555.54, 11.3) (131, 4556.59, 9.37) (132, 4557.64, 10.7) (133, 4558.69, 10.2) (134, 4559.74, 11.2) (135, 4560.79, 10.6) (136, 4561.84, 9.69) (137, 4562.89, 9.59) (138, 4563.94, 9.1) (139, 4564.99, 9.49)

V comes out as 4.2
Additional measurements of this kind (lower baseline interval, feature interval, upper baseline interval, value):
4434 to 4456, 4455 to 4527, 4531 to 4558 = 5.5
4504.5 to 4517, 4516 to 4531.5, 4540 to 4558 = 1.7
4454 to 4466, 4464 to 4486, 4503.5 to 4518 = -0.6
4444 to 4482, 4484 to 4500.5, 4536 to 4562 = 1.5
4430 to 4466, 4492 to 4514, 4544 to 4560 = 2.0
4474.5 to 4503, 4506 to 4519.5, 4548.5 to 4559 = -0.1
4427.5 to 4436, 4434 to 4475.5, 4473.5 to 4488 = 2.1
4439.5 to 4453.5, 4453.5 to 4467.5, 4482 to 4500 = 0.0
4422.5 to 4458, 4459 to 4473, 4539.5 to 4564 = 1.0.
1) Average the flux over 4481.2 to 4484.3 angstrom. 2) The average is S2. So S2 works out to 8.06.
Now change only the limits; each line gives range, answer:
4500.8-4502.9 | 7.18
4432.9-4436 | 8.35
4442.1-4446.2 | 7.12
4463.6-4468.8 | 8.39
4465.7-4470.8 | 8.46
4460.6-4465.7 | 7.38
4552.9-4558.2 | 10.2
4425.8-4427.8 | 9.05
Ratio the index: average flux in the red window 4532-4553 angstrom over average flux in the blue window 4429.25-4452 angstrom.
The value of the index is 1.2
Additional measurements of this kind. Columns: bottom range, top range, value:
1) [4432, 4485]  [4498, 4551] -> 1.13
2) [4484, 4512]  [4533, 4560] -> 1.23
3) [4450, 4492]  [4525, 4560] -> 1.22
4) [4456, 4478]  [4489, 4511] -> 1.03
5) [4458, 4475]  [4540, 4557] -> 1.31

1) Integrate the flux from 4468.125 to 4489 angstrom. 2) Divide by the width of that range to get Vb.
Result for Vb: 7.94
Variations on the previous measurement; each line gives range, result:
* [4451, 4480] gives 7.89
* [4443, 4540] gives 8.11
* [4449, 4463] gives 7.64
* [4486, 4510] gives 7.98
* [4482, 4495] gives 7.83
